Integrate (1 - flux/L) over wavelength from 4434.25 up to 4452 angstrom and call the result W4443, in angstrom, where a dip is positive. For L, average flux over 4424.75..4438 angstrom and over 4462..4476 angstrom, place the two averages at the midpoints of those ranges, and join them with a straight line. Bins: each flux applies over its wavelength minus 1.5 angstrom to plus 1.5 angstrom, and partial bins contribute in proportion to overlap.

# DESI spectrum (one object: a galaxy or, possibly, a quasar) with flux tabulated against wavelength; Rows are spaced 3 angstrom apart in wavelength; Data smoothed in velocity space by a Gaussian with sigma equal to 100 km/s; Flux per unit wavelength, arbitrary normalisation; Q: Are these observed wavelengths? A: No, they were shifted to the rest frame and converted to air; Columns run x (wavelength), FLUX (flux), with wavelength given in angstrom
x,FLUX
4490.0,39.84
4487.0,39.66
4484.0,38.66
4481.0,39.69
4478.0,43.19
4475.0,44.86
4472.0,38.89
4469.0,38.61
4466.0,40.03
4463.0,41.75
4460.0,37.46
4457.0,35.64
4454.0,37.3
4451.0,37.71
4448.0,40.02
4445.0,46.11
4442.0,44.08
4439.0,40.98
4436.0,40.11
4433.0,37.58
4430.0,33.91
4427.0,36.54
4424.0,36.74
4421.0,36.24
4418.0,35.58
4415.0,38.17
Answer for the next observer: -1.53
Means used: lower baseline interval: 37.2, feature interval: 41.6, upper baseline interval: 40.7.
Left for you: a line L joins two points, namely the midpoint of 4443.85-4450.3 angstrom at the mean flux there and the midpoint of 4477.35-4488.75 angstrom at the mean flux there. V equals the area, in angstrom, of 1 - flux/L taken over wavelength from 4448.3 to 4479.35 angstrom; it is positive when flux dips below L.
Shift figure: 1.25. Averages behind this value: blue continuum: 42.2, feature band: 39.5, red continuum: 40.1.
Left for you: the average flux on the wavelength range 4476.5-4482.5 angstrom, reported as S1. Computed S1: 41.4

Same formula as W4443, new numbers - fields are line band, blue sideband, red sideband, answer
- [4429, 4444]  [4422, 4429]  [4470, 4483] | -0.88 angstrom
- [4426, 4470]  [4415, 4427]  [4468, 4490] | -1.01 angstrom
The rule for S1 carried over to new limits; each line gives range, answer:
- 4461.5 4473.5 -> 39.8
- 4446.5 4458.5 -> 37.7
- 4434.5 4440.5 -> 40.5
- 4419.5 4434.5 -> 36.2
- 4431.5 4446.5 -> 41.8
